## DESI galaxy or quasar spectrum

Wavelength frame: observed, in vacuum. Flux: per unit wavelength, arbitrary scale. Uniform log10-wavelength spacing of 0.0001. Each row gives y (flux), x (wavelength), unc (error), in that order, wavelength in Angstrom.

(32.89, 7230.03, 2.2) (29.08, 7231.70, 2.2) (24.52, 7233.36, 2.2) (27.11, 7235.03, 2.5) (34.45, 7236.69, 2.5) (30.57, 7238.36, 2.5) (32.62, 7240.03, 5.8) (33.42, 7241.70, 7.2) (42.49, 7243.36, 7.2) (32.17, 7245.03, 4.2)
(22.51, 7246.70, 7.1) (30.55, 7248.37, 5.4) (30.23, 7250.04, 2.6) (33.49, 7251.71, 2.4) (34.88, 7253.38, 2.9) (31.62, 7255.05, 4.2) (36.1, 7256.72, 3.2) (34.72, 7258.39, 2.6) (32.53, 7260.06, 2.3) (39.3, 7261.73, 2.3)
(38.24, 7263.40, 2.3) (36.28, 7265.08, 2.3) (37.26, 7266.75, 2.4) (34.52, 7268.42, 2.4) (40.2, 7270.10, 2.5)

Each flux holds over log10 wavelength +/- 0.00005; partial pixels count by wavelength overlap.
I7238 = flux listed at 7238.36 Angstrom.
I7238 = 30.57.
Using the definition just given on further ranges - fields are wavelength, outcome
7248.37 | 30.55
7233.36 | 24.52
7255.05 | 31.62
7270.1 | 40.2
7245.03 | 32.17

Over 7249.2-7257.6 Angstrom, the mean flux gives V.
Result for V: 33.3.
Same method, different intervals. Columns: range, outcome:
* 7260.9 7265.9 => 37.9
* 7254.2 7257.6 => 33.9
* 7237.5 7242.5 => 32.1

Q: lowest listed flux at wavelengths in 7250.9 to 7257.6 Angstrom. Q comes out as 31.62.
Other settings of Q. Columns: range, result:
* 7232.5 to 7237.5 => 24.52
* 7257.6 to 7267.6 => 32.53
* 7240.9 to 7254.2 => 22.51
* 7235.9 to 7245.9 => 30.57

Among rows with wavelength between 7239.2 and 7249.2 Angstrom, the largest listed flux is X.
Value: 42.49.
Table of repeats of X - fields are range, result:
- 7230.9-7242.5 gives 34.45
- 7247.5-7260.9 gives 36.1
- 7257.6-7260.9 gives 34.72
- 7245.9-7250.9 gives 30.55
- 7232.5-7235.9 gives 27.11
